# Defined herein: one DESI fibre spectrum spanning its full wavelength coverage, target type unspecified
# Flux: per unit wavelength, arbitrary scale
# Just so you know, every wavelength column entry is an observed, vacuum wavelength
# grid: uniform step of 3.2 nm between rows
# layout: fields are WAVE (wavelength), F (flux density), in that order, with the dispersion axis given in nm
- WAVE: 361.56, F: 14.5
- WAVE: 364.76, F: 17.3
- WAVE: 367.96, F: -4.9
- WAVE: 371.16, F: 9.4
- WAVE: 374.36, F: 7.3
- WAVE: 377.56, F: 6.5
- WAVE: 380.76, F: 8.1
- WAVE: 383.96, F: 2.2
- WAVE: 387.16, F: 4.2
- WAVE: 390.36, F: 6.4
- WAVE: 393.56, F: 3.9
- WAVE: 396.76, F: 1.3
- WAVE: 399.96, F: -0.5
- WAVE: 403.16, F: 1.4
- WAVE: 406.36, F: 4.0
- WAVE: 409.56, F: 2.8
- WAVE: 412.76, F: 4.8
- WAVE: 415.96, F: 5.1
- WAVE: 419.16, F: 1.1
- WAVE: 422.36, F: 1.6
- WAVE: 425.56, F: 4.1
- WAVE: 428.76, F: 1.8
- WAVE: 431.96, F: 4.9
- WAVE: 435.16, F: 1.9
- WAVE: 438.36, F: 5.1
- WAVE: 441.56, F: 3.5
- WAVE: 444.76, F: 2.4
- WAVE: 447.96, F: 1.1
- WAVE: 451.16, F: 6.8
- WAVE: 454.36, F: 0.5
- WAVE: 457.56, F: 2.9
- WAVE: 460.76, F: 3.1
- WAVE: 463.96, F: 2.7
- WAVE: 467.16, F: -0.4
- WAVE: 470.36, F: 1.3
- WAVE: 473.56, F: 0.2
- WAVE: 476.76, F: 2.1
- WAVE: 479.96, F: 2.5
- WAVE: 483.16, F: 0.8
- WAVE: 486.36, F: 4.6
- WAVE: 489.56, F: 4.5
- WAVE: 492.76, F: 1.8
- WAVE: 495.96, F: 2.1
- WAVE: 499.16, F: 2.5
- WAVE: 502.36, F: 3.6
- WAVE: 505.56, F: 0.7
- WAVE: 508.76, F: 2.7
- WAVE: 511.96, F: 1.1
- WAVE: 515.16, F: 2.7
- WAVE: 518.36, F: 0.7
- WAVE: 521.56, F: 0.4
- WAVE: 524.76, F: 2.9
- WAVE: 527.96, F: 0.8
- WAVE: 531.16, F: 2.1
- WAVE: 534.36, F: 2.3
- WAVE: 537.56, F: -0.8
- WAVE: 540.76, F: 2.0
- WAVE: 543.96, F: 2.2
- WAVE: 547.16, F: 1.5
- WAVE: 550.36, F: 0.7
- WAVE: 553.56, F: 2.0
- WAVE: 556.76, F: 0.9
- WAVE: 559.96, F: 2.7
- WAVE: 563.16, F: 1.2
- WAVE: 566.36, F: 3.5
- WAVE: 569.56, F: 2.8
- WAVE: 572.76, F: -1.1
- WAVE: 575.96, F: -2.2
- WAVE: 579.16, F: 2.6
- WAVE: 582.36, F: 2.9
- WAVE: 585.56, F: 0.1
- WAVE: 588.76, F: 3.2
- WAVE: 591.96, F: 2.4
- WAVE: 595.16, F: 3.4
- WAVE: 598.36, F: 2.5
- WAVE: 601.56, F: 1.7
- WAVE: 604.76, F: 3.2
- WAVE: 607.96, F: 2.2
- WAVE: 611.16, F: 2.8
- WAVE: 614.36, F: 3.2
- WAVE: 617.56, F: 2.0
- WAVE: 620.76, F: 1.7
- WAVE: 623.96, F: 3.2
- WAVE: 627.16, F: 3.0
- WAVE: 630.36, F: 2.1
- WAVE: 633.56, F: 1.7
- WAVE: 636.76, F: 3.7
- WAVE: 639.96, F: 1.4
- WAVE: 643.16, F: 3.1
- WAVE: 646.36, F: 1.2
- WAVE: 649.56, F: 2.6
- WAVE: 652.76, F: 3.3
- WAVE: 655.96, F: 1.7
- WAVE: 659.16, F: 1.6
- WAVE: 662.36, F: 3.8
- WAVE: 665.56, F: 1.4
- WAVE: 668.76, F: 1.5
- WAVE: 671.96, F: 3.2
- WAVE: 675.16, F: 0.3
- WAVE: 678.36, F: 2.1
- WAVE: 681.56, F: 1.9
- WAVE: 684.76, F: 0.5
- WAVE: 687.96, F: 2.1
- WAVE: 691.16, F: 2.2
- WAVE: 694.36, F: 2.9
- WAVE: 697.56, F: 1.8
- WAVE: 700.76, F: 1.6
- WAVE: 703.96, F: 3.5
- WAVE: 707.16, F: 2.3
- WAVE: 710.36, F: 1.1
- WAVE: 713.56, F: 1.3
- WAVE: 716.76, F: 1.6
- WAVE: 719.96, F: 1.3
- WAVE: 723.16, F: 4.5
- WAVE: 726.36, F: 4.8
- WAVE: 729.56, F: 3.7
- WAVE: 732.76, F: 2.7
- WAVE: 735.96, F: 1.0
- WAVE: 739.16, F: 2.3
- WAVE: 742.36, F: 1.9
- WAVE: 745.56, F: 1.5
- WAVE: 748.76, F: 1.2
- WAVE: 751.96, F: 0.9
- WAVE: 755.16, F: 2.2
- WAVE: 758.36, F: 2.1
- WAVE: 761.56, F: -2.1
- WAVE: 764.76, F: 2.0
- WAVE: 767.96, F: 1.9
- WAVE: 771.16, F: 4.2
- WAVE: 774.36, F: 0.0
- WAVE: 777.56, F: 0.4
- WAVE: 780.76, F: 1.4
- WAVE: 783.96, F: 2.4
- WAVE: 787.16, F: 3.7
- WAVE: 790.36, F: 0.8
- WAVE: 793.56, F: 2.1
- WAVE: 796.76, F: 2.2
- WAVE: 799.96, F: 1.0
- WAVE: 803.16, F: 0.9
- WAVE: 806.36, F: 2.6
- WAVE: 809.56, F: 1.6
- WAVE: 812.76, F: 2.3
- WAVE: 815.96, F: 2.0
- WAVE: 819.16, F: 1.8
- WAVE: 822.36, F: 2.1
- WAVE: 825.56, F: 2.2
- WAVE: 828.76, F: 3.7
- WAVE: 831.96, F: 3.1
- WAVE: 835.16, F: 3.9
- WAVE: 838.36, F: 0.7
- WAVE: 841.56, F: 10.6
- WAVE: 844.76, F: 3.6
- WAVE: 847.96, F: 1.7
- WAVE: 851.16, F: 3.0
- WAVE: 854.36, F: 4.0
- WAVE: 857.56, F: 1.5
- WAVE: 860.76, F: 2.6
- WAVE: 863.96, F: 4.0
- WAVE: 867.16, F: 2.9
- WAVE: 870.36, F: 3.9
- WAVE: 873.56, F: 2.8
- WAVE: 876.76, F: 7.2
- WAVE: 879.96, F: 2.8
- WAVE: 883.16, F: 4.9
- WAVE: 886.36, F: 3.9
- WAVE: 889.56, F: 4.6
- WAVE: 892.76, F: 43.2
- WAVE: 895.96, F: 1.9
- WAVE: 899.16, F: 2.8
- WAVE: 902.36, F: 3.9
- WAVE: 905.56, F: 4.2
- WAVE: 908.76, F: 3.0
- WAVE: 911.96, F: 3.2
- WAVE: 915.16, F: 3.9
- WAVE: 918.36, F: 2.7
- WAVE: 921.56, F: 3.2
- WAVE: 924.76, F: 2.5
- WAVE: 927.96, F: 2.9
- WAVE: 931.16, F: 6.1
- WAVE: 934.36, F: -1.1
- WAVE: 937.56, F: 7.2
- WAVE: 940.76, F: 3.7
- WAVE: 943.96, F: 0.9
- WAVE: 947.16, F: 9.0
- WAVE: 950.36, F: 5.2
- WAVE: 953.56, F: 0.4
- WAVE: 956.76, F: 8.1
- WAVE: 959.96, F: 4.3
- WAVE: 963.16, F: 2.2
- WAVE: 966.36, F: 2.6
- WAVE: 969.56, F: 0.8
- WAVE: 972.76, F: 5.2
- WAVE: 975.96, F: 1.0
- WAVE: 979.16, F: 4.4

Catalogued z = 1.26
